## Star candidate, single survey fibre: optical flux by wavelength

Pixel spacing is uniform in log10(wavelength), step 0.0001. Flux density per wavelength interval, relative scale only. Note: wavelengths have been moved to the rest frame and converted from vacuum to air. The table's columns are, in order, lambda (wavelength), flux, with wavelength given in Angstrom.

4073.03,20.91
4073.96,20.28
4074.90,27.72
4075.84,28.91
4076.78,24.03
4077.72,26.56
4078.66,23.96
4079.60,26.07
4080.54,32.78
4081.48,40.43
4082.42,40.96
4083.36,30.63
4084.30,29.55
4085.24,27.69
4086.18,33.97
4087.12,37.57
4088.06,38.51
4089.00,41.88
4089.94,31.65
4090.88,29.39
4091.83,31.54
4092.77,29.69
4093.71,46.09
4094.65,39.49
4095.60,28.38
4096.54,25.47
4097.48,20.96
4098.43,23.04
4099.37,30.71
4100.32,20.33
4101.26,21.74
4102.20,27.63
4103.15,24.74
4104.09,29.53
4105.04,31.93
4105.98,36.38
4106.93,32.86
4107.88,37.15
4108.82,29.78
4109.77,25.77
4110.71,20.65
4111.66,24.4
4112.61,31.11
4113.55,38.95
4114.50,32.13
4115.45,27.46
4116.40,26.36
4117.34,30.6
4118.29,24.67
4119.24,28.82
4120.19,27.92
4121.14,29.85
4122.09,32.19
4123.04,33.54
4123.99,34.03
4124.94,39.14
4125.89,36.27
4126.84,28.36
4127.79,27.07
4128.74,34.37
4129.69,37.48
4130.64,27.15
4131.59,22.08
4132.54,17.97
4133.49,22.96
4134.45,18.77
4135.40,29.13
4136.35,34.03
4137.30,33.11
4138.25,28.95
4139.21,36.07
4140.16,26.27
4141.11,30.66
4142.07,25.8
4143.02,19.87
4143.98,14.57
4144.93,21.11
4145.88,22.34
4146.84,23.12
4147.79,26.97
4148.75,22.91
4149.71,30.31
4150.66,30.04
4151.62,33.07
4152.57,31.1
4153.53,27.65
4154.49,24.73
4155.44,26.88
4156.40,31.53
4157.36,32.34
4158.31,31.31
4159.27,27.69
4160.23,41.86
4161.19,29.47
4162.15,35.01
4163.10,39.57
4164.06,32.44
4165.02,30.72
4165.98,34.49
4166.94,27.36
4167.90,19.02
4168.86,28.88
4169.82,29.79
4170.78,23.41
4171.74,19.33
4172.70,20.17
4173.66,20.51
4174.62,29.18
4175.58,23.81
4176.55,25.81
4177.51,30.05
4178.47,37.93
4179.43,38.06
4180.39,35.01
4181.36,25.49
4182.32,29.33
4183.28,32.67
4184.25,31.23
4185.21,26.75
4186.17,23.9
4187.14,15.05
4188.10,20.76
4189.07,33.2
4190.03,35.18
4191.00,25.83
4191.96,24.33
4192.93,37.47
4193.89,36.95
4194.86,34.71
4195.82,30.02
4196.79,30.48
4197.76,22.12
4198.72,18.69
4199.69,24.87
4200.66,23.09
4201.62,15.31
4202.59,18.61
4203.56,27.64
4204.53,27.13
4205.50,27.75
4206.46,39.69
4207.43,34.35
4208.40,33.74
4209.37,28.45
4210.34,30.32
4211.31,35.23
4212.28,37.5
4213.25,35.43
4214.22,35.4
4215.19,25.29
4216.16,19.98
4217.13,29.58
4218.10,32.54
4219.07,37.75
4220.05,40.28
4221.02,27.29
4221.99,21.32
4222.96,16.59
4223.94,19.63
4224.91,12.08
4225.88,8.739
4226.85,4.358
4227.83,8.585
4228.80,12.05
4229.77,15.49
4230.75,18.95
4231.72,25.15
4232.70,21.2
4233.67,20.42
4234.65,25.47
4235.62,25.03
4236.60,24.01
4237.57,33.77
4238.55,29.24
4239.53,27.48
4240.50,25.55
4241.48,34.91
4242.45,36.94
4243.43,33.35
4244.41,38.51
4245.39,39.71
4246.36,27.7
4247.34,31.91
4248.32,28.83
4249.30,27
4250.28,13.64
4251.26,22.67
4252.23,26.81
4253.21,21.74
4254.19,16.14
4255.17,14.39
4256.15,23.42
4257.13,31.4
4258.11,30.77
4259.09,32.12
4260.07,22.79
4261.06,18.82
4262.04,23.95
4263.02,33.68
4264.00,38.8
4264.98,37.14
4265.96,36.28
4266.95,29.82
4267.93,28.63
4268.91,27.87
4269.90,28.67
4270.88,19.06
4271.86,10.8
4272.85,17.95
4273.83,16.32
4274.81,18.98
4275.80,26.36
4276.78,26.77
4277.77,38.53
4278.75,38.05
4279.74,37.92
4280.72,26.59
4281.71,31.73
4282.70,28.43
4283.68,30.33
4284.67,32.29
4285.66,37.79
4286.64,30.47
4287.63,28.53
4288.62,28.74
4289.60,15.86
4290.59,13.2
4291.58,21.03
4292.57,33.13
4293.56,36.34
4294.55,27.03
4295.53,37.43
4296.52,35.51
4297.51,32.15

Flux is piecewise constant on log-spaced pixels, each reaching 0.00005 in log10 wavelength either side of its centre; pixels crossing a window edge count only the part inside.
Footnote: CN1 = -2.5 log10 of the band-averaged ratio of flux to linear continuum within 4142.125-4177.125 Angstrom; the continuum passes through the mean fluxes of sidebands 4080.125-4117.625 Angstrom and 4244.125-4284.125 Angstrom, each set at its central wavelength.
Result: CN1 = 0.08 mag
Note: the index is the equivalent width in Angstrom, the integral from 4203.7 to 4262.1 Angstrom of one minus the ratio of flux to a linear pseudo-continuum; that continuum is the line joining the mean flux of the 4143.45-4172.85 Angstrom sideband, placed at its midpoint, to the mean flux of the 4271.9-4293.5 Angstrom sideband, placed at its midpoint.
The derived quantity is 3.15 Angstrom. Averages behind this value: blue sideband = 28.1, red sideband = 27.4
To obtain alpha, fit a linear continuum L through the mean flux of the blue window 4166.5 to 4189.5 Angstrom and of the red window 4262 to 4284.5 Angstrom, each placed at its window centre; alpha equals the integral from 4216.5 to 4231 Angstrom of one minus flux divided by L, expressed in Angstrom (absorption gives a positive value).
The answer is 3.8 Angstrom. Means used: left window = 26.9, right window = 28.5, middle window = 20.4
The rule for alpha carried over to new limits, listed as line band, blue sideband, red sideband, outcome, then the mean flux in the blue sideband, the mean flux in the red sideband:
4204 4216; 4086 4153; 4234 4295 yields -1.63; 29.3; 27.7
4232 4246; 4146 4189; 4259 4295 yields -0.77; 28.5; 27.8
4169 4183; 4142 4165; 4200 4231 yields -0.30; 28.5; 25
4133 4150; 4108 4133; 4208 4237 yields 1.59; 29.7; 24.2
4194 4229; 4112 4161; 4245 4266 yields 2.22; 28.9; 27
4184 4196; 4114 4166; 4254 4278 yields -0.41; 29.1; 26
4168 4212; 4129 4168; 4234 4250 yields 1.80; 28.4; 30.3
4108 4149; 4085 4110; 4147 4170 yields 3.26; 31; 30.1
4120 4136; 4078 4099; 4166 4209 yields 0.55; 32.2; 27.7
